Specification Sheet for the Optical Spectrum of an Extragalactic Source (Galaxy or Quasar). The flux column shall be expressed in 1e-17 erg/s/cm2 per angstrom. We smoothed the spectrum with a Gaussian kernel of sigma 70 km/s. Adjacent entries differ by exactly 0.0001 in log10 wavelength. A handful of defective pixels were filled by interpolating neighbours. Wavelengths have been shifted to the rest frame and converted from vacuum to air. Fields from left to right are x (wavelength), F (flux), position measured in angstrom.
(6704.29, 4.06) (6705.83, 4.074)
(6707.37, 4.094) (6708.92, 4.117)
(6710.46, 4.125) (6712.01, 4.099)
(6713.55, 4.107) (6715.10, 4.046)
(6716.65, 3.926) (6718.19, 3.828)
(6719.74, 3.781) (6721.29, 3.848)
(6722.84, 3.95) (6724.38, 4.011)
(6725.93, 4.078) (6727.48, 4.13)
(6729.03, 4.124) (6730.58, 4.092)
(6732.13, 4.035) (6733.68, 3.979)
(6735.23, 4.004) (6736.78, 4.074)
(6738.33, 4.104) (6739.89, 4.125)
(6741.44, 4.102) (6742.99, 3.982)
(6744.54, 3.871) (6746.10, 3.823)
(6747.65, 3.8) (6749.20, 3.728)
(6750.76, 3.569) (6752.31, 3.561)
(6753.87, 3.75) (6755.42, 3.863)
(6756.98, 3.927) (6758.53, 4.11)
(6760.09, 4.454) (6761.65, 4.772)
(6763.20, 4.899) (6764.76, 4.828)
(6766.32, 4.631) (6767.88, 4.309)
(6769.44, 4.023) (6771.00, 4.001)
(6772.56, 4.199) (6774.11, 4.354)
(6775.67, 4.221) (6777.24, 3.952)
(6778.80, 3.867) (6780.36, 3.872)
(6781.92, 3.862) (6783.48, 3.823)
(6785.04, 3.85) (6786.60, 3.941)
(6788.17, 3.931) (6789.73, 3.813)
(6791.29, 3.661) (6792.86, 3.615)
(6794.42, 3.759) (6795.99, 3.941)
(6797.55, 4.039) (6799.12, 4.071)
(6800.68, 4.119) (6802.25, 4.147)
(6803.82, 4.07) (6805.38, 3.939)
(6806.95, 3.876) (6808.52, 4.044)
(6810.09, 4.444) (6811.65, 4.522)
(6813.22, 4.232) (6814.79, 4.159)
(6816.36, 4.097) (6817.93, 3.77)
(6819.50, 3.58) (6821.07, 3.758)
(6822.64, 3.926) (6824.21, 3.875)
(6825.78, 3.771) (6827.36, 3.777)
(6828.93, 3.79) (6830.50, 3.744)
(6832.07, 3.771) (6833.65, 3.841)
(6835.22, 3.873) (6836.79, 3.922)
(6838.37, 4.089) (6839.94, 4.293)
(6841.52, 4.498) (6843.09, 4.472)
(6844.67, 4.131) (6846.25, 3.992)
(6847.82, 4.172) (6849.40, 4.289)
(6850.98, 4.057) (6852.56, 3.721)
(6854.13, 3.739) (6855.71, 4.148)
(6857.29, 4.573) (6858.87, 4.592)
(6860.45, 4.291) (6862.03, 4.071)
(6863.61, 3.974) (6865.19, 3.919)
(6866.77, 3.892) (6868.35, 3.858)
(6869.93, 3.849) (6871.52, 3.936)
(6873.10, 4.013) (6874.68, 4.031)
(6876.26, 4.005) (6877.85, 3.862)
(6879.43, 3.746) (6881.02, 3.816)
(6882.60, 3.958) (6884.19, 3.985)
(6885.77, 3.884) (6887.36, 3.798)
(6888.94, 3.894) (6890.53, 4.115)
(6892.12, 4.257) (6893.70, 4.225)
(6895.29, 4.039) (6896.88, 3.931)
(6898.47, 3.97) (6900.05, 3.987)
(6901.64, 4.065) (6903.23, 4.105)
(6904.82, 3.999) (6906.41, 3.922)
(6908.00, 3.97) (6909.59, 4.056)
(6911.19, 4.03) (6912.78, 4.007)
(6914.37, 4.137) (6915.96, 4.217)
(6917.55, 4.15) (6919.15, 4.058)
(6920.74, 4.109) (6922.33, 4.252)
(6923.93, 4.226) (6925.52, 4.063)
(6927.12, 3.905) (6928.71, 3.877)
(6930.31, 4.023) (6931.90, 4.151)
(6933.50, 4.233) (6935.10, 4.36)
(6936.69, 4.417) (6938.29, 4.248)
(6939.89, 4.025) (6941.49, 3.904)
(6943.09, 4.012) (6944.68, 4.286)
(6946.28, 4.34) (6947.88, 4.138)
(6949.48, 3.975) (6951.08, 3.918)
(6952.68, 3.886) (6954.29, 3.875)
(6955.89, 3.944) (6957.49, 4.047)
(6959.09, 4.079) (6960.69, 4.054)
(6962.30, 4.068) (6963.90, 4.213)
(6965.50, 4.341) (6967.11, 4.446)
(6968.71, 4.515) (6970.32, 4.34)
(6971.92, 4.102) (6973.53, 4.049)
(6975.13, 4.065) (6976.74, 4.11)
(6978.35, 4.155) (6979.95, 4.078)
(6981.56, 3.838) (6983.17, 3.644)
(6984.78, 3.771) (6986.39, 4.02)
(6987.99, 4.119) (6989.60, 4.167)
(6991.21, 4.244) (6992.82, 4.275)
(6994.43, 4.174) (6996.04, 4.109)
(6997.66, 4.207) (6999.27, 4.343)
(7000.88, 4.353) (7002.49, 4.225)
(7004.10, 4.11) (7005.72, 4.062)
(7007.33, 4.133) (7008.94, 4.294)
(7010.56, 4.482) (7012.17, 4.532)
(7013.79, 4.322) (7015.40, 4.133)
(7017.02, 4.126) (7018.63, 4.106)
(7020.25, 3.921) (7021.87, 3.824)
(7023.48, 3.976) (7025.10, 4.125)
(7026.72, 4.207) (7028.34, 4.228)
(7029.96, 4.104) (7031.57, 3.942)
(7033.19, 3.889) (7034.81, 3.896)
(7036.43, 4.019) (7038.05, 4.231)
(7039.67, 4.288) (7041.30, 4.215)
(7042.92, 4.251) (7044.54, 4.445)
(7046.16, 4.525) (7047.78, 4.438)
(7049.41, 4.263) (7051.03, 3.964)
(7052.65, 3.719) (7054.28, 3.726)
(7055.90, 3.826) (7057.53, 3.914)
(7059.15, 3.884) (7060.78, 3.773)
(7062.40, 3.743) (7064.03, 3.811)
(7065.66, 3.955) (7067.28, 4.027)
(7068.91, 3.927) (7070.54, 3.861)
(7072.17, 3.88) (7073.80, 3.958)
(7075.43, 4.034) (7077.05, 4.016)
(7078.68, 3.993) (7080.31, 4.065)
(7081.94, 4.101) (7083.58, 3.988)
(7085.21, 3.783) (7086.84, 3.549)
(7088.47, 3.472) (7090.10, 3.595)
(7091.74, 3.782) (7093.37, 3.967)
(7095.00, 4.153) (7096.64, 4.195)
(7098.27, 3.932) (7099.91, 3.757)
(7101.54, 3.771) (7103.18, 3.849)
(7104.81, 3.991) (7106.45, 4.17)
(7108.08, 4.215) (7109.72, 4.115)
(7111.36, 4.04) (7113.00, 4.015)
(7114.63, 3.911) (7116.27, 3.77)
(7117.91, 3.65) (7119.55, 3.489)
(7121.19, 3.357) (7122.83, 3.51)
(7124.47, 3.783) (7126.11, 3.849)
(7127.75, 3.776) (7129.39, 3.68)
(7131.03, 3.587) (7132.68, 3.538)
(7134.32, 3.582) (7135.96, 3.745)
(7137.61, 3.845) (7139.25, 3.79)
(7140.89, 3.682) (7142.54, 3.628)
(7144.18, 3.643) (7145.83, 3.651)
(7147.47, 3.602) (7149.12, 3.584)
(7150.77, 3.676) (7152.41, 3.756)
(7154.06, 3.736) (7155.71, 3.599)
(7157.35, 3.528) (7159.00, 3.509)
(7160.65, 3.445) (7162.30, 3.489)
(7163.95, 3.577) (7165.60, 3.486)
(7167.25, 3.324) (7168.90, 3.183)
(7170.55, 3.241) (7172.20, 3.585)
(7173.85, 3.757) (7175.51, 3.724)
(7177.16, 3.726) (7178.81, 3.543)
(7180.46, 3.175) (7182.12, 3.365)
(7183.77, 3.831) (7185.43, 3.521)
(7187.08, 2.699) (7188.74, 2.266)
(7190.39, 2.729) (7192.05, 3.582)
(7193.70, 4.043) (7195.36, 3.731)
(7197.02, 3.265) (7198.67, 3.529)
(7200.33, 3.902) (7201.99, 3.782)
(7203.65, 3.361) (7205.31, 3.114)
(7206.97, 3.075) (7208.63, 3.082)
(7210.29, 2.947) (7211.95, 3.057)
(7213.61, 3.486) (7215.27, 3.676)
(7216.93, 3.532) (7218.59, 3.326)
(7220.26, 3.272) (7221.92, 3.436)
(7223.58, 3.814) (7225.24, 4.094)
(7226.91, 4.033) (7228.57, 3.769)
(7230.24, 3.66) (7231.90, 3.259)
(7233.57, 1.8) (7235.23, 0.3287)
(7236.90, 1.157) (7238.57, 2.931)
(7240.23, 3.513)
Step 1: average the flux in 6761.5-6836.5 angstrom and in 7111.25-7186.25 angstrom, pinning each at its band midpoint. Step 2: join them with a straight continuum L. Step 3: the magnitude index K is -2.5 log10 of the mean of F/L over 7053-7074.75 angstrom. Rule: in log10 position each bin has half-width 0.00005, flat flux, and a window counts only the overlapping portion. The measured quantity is -0.043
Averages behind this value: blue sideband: 4.02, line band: 3.86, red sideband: 3.61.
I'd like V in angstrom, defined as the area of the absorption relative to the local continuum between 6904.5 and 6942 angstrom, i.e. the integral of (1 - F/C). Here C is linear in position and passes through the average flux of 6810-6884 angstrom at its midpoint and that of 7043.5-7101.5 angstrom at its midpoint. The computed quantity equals -1.0 angstrom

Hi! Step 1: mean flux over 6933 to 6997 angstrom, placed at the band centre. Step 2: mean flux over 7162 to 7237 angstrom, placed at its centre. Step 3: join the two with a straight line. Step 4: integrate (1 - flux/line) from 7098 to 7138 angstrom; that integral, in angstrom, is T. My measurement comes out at -2.3 angstrom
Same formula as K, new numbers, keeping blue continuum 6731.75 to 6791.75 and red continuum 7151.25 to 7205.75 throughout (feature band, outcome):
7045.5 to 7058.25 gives -0.11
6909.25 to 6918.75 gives -0.07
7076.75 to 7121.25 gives -0.09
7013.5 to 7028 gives -0.11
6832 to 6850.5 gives -0.05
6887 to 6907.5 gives -0.05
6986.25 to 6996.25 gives -0.12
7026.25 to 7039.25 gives -0.11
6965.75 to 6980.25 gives -0.13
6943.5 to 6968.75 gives -0.10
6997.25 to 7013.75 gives -0.16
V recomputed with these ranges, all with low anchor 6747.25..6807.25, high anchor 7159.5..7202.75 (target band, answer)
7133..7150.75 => -0.87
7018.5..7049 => -4.04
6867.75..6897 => -0.61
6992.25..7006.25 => -1.89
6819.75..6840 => 0.50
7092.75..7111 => -2.33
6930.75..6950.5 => -1.95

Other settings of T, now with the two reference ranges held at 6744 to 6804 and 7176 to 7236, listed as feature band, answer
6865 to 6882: -0.2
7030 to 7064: -4.5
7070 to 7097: -3.0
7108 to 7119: -1.5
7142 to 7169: -1.4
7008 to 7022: -2.3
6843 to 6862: -1.3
